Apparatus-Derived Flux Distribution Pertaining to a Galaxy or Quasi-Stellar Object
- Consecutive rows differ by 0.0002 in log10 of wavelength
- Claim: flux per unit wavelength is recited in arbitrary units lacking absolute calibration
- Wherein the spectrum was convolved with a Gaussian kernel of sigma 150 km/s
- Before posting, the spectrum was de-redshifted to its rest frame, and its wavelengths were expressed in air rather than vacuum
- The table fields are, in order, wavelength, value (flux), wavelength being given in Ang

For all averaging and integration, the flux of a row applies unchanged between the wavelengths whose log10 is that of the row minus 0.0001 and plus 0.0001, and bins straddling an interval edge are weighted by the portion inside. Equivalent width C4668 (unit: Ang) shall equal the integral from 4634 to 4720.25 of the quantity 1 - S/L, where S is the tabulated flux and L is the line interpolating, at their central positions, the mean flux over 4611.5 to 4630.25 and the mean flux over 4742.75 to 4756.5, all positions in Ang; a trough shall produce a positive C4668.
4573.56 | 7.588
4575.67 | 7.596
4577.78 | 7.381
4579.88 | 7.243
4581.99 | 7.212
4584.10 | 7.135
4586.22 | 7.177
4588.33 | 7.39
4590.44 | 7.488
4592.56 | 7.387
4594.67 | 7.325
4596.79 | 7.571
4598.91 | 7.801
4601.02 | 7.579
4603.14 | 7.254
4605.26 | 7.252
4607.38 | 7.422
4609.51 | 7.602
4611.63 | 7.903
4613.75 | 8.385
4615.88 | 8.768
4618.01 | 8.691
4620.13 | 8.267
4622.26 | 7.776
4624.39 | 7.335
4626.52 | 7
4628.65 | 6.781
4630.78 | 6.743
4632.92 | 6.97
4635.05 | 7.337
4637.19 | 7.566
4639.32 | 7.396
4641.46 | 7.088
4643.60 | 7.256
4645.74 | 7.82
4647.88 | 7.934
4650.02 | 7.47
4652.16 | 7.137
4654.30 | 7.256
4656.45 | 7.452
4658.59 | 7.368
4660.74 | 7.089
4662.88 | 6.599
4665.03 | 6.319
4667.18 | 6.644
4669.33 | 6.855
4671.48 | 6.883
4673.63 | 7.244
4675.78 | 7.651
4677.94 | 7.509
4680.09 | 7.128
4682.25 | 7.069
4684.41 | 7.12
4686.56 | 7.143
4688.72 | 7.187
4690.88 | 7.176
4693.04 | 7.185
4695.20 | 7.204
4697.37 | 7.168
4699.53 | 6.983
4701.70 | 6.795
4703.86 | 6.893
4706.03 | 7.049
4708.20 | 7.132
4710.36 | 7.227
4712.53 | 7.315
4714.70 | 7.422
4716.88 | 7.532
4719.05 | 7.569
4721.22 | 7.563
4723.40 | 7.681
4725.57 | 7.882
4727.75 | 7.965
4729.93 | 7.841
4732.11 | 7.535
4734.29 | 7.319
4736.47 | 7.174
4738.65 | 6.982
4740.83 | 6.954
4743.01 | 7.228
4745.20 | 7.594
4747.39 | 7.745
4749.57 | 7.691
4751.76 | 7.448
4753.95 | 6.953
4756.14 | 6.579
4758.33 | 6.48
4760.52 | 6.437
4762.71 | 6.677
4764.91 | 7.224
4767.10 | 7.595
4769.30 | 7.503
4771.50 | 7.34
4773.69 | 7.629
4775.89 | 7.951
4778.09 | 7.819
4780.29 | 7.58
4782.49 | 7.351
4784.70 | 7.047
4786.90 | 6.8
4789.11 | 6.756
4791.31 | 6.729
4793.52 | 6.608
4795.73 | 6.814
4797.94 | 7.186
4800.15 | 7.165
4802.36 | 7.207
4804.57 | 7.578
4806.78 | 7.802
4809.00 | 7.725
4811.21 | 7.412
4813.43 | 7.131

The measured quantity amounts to 4.8 Ang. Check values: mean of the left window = 7.85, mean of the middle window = 7.2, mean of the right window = 7.36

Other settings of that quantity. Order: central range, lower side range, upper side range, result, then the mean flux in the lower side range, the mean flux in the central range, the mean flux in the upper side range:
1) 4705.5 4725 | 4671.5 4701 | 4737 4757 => -0.5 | 7.19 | 7.41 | 7.25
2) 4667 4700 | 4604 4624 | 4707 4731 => 2.3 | 7.98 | 7.15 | 7.55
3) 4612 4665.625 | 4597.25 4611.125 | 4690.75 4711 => -0.7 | 7.51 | 7.45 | 7.07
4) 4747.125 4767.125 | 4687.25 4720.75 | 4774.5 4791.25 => 0.6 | 7.2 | 7.03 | 7.3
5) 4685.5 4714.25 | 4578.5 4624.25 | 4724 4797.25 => 1.1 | 7.64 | 7.12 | 7.25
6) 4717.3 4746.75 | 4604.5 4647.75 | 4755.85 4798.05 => -1.0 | 7.58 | 7.49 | 7.11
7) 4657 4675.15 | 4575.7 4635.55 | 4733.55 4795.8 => 1.2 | 7.51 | 6.91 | 7.18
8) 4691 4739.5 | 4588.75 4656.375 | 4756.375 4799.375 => -0.3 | 7.53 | 7.34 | 7.12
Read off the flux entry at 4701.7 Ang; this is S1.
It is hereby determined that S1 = 6.795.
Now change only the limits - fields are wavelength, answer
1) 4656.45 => 7.452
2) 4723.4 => 7.681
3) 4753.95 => 6.953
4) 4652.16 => 7.137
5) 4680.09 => 7.128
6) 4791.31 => 6.729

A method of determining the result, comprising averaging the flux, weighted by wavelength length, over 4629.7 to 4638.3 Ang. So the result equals 7.15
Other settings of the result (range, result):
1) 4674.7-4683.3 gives 7.34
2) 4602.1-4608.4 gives 7.31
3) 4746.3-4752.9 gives 7.63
